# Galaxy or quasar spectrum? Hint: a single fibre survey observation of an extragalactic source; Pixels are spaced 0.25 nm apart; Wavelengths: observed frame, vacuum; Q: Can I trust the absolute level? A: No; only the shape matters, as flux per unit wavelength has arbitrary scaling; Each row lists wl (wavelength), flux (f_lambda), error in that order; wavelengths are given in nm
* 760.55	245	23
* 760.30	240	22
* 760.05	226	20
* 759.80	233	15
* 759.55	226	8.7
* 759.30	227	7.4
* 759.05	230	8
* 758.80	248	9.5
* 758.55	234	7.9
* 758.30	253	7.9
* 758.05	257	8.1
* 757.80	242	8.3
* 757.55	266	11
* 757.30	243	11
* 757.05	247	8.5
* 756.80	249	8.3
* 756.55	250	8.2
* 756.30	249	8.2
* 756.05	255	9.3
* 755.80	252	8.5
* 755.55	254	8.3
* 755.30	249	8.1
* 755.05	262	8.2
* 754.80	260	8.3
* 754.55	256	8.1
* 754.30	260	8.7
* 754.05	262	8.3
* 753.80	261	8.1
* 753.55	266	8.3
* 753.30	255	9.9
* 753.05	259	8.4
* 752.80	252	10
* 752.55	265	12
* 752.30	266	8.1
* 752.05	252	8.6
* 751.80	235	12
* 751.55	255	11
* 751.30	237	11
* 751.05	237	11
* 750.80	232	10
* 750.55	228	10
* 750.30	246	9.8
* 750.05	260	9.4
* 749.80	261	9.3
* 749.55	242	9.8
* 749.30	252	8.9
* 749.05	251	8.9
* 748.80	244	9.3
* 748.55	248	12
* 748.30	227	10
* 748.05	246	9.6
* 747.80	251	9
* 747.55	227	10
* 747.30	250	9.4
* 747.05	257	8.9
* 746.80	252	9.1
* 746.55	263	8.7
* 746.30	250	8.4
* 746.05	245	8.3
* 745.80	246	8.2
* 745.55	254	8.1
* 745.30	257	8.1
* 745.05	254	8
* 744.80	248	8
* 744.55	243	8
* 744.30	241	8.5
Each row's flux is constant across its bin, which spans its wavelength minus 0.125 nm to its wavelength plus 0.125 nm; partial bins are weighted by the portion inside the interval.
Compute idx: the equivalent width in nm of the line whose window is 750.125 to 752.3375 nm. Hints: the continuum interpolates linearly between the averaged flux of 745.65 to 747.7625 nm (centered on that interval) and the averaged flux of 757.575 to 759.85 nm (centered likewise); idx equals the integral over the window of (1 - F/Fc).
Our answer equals 0.03 nm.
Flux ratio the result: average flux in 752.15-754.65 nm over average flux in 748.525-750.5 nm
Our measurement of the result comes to 1.04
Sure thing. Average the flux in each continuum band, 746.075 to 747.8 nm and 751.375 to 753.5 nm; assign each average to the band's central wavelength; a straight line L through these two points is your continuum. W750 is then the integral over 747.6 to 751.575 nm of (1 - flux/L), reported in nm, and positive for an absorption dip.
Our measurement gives 0.12 nm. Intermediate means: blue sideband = 250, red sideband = 255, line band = 244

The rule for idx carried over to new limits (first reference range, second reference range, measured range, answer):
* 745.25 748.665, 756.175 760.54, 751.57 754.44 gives -0.15 nm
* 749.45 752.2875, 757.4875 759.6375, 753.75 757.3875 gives -0.16 nm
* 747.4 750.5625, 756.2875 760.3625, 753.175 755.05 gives -0.13 nm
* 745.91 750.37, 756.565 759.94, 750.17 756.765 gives -0.18 nm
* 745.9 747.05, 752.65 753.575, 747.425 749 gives 0.08 nm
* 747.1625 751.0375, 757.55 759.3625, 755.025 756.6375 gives -0.06 nm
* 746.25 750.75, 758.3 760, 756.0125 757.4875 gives -0.08 nm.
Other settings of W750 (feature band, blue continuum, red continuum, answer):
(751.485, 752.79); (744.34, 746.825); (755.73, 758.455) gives -0.018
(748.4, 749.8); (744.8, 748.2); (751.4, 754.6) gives 0.025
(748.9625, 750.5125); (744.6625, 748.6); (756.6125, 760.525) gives -0.025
